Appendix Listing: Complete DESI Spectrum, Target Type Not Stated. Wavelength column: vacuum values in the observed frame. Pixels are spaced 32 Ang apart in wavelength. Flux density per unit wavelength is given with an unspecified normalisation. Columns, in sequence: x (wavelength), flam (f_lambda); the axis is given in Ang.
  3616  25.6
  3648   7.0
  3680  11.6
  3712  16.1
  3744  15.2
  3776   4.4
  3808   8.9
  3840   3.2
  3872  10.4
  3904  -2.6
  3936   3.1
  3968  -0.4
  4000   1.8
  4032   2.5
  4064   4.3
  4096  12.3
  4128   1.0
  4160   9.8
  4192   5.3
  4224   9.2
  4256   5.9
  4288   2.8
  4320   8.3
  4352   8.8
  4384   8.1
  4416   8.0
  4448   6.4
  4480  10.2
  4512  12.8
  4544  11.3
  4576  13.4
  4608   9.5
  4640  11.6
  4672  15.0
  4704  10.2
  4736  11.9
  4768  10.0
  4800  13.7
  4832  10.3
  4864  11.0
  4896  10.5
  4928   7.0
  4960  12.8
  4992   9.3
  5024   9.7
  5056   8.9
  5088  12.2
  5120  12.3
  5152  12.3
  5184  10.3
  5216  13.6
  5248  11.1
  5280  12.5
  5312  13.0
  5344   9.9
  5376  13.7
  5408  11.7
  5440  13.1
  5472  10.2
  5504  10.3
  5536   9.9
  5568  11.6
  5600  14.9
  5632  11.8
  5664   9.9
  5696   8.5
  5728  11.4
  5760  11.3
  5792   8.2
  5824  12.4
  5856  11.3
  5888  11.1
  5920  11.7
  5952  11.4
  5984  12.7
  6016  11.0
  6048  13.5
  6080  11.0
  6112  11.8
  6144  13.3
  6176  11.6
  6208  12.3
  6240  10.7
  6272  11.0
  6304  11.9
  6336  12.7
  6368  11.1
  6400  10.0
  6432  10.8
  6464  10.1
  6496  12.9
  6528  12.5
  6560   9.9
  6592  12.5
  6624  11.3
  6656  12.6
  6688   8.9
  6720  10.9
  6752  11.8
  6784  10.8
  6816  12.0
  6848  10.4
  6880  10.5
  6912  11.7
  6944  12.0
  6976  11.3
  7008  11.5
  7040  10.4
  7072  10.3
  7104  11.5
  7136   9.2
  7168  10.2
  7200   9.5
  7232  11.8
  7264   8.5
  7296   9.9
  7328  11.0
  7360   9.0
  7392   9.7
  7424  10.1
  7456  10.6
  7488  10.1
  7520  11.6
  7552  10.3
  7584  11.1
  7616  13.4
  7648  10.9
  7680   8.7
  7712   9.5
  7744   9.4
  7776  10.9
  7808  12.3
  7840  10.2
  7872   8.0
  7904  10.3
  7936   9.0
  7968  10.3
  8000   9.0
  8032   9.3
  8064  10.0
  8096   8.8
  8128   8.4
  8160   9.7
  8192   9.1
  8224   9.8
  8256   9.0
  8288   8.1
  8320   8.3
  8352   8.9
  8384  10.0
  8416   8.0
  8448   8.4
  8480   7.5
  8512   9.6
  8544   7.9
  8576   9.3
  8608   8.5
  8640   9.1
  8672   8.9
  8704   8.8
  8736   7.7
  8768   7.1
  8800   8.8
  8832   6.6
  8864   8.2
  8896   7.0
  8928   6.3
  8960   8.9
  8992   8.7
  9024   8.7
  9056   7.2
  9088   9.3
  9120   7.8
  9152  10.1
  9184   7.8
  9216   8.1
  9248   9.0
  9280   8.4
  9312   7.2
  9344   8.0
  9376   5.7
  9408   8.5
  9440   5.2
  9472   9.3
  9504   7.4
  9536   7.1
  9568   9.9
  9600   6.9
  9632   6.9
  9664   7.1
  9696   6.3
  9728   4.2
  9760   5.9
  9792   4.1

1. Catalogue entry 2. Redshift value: 0.16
